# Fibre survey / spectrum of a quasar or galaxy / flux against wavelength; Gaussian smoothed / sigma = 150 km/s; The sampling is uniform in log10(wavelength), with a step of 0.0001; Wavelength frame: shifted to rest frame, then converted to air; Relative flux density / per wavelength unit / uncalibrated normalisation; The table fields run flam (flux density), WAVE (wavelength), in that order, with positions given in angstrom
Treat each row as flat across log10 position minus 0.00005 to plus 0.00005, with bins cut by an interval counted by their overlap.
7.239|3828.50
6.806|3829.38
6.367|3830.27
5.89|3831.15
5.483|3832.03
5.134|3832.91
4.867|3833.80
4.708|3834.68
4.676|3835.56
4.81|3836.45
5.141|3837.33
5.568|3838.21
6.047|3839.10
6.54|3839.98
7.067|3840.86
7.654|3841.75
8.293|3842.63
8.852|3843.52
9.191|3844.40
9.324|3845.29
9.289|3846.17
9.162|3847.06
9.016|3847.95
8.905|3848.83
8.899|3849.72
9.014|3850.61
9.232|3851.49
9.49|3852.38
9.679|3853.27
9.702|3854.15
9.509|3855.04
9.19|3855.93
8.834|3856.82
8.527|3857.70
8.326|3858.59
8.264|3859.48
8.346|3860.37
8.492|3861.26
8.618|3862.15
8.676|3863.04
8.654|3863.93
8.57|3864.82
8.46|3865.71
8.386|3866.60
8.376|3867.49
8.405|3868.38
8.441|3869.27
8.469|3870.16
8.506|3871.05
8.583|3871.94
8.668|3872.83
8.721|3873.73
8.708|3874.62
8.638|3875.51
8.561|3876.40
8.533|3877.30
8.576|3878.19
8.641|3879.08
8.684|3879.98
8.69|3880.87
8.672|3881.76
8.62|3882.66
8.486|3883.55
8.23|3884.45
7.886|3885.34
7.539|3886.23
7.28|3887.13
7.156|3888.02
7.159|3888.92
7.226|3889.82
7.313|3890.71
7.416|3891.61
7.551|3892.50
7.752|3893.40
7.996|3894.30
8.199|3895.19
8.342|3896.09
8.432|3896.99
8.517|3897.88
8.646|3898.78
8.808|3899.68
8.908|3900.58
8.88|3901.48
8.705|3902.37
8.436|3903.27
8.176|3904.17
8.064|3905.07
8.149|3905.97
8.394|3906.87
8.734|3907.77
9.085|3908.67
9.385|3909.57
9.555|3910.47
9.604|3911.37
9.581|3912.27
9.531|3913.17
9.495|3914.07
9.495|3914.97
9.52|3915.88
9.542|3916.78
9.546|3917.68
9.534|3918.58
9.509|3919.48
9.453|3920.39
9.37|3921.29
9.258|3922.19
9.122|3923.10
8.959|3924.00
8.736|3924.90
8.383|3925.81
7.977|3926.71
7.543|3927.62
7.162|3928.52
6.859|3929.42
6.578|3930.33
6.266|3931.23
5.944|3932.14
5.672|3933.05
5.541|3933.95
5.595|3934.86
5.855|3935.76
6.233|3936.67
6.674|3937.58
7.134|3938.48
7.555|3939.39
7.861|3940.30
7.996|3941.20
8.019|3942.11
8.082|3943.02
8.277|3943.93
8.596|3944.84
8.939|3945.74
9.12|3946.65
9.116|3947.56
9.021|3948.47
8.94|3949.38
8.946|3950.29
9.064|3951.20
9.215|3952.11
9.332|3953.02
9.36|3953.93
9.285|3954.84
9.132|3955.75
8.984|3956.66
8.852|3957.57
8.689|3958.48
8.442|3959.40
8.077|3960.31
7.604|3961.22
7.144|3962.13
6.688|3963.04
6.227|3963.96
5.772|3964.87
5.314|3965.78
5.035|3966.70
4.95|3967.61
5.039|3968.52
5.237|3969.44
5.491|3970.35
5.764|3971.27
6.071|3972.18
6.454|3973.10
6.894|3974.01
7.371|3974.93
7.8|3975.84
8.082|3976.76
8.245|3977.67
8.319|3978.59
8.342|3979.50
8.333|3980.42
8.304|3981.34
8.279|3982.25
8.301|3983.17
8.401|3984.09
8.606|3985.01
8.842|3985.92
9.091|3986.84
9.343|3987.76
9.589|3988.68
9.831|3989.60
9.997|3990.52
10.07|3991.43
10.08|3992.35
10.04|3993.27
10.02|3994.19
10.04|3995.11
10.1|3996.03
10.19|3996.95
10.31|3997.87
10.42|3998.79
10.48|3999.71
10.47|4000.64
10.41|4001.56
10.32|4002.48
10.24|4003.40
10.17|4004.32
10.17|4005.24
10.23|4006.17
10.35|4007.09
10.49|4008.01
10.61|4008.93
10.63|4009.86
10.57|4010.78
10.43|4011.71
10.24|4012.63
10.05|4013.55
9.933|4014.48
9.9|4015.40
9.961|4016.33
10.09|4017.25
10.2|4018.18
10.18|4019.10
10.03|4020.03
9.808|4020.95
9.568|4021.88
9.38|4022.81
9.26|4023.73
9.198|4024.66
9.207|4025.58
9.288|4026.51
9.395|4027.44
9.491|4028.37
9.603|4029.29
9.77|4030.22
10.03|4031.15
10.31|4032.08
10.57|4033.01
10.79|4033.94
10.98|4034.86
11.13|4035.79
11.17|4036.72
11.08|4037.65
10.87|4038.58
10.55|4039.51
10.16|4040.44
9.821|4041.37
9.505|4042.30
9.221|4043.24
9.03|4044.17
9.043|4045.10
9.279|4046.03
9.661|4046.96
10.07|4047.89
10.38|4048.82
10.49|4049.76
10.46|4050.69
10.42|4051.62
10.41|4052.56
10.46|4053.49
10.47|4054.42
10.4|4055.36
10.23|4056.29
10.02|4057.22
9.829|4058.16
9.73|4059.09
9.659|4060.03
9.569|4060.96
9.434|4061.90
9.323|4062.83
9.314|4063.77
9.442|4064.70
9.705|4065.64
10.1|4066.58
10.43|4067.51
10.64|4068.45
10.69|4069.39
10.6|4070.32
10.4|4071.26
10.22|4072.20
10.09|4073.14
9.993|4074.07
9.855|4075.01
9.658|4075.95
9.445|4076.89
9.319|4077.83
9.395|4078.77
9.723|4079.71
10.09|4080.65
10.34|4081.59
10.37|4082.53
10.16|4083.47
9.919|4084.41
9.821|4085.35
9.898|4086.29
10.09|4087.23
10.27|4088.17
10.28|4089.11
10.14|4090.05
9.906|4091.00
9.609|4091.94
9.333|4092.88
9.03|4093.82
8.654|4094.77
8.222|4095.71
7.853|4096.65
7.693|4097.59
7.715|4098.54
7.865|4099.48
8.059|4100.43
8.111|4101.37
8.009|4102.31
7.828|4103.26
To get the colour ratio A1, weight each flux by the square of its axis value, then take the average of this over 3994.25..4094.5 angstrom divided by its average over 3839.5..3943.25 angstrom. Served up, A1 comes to 1.30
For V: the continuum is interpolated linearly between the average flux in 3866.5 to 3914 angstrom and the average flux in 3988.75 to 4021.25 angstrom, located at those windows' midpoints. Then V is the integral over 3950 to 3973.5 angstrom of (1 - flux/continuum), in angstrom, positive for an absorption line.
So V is 5.4 angstrom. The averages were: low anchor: 8.43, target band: 7.3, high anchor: 10.2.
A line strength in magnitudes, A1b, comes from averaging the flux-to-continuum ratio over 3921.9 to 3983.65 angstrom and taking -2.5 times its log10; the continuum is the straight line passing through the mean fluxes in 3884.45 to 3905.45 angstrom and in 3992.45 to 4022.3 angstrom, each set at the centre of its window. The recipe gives 0.20 mag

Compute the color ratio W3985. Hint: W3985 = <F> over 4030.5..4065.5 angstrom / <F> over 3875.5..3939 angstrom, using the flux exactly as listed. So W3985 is 1.23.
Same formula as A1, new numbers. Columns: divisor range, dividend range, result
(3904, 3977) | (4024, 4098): 1.33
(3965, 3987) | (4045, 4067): 1.44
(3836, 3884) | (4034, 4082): 1.32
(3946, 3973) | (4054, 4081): 1.38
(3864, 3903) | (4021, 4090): 1.31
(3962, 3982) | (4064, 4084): 1.58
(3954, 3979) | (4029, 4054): 1.49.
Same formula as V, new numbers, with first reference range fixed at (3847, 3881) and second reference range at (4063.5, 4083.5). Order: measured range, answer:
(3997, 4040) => -2.3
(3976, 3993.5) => 1.0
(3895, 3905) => 0.5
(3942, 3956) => 0.5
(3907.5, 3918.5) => -0.5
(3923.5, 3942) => 4.3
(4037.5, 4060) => -0.4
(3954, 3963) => 0.9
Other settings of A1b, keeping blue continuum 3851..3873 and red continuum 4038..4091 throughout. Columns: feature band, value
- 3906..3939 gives 0.12 mag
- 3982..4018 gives -0.04 mag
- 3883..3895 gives 0.17 mag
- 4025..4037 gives -0.04 mag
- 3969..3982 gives 0.29 mag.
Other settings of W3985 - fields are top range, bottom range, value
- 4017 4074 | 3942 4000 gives 1.20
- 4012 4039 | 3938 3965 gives 1.20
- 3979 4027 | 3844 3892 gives 1.14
